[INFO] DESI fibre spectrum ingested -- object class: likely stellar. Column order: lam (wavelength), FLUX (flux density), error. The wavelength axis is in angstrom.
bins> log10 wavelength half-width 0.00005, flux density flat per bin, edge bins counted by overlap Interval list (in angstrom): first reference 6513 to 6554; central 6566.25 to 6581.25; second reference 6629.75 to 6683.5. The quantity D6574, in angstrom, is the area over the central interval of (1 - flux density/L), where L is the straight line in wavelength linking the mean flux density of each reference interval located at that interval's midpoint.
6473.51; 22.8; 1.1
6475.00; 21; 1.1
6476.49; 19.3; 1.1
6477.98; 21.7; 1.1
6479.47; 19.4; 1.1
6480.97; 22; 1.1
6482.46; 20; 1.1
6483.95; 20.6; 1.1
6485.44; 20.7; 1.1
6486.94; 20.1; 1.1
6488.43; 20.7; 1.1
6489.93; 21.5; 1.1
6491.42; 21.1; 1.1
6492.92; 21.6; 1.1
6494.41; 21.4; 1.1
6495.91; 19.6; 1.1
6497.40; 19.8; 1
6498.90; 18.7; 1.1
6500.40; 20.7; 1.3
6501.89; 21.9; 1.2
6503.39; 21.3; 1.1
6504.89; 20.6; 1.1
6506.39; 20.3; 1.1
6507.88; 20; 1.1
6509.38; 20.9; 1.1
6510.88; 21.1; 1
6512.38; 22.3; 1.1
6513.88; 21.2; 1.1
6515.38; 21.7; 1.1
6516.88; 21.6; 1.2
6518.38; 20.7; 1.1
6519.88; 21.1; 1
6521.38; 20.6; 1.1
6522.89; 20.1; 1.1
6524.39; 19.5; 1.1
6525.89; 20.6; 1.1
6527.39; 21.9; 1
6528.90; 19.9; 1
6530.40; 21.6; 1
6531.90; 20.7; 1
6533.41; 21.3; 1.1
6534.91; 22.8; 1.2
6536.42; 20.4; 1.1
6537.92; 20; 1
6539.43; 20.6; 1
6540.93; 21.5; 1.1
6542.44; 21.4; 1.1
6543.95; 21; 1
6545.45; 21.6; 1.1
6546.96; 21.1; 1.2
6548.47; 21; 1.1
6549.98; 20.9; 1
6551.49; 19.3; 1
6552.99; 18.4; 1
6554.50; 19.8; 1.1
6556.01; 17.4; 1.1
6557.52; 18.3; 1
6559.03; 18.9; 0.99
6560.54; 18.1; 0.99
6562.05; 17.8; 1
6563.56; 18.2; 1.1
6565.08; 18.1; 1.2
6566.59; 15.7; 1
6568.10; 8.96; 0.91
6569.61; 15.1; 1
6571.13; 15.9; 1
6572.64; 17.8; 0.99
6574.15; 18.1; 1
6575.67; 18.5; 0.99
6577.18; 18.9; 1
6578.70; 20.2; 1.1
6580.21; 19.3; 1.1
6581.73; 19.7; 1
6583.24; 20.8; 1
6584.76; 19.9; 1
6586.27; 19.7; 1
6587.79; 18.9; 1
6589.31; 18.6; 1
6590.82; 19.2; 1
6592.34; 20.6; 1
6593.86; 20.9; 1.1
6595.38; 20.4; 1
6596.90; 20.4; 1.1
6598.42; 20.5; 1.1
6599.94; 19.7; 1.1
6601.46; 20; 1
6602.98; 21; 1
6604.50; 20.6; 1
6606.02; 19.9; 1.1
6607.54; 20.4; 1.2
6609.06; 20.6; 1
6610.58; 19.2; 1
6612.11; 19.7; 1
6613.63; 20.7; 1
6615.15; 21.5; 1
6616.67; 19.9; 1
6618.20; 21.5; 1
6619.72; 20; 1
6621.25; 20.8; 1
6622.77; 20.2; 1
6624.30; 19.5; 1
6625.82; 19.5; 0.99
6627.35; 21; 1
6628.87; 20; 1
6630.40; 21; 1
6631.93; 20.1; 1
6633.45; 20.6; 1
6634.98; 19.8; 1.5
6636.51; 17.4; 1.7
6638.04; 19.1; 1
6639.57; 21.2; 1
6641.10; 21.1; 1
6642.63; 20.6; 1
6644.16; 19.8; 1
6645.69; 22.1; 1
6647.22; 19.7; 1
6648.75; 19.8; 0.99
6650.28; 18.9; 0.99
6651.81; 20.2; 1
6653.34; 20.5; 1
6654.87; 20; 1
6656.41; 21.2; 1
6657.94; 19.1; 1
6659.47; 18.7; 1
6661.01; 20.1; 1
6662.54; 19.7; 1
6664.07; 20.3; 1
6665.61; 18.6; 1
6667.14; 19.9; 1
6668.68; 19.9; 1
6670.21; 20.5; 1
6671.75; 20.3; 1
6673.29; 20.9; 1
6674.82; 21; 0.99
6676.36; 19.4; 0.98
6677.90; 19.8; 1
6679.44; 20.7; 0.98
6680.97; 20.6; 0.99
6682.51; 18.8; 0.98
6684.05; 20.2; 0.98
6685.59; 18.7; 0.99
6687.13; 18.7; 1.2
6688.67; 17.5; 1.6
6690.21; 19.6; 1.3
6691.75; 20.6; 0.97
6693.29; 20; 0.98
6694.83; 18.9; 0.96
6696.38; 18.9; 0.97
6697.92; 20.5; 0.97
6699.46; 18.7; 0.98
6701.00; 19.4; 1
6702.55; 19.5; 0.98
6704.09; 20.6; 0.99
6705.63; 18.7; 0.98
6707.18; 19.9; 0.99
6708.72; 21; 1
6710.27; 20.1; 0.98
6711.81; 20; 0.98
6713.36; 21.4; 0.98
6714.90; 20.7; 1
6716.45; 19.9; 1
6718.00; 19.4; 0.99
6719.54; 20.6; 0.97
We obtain 2.7 angstrom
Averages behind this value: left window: 20.8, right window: 20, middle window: 16.9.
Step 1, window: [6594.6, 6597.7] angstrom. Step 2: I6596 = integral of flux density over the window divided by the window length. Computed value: 20.4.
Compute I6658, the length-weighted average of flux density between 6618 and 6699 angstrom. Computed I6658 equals 19.9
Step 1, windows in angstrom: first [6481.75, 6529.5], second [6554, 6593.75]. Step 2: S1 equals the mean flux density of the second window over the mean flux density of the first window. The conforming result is 0.9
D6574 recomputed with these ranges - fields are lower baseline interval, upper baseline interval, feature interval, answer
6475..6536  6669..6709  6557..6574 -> 3.17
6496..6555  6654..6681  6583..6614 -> 0.49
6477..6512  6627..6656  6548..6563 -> 1.12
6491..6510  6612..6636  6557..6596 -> 4.05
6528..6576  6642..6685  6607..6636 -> -0.90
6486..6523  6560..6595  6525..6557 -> -1.74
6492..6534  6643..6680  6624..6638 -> 0.25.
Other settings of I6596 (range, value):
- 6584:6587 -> 19.8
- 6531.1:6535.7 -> 21.6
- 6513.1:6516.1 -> 21.5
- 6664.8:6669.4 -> 19.4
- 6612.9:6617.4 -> 20.7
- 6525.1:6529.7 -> 20.8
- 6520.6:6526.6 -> 20.2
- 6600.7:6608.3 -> 20.4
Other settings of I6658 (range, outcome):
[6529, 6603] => 19.4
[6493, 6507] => 20.5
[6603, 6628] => 20.3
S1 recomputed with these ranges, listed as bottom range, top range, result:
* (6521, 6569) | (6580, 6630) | 1.03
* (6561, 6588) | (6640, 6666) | 1.12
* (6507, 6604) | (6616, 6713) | 1.01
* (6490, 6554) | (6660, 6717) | 0.95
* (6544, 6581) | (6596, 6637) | 1.11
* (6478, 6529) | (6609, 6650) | 0.97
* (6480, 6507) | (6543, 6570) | 0.89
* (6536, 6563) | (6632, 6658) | 1.01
